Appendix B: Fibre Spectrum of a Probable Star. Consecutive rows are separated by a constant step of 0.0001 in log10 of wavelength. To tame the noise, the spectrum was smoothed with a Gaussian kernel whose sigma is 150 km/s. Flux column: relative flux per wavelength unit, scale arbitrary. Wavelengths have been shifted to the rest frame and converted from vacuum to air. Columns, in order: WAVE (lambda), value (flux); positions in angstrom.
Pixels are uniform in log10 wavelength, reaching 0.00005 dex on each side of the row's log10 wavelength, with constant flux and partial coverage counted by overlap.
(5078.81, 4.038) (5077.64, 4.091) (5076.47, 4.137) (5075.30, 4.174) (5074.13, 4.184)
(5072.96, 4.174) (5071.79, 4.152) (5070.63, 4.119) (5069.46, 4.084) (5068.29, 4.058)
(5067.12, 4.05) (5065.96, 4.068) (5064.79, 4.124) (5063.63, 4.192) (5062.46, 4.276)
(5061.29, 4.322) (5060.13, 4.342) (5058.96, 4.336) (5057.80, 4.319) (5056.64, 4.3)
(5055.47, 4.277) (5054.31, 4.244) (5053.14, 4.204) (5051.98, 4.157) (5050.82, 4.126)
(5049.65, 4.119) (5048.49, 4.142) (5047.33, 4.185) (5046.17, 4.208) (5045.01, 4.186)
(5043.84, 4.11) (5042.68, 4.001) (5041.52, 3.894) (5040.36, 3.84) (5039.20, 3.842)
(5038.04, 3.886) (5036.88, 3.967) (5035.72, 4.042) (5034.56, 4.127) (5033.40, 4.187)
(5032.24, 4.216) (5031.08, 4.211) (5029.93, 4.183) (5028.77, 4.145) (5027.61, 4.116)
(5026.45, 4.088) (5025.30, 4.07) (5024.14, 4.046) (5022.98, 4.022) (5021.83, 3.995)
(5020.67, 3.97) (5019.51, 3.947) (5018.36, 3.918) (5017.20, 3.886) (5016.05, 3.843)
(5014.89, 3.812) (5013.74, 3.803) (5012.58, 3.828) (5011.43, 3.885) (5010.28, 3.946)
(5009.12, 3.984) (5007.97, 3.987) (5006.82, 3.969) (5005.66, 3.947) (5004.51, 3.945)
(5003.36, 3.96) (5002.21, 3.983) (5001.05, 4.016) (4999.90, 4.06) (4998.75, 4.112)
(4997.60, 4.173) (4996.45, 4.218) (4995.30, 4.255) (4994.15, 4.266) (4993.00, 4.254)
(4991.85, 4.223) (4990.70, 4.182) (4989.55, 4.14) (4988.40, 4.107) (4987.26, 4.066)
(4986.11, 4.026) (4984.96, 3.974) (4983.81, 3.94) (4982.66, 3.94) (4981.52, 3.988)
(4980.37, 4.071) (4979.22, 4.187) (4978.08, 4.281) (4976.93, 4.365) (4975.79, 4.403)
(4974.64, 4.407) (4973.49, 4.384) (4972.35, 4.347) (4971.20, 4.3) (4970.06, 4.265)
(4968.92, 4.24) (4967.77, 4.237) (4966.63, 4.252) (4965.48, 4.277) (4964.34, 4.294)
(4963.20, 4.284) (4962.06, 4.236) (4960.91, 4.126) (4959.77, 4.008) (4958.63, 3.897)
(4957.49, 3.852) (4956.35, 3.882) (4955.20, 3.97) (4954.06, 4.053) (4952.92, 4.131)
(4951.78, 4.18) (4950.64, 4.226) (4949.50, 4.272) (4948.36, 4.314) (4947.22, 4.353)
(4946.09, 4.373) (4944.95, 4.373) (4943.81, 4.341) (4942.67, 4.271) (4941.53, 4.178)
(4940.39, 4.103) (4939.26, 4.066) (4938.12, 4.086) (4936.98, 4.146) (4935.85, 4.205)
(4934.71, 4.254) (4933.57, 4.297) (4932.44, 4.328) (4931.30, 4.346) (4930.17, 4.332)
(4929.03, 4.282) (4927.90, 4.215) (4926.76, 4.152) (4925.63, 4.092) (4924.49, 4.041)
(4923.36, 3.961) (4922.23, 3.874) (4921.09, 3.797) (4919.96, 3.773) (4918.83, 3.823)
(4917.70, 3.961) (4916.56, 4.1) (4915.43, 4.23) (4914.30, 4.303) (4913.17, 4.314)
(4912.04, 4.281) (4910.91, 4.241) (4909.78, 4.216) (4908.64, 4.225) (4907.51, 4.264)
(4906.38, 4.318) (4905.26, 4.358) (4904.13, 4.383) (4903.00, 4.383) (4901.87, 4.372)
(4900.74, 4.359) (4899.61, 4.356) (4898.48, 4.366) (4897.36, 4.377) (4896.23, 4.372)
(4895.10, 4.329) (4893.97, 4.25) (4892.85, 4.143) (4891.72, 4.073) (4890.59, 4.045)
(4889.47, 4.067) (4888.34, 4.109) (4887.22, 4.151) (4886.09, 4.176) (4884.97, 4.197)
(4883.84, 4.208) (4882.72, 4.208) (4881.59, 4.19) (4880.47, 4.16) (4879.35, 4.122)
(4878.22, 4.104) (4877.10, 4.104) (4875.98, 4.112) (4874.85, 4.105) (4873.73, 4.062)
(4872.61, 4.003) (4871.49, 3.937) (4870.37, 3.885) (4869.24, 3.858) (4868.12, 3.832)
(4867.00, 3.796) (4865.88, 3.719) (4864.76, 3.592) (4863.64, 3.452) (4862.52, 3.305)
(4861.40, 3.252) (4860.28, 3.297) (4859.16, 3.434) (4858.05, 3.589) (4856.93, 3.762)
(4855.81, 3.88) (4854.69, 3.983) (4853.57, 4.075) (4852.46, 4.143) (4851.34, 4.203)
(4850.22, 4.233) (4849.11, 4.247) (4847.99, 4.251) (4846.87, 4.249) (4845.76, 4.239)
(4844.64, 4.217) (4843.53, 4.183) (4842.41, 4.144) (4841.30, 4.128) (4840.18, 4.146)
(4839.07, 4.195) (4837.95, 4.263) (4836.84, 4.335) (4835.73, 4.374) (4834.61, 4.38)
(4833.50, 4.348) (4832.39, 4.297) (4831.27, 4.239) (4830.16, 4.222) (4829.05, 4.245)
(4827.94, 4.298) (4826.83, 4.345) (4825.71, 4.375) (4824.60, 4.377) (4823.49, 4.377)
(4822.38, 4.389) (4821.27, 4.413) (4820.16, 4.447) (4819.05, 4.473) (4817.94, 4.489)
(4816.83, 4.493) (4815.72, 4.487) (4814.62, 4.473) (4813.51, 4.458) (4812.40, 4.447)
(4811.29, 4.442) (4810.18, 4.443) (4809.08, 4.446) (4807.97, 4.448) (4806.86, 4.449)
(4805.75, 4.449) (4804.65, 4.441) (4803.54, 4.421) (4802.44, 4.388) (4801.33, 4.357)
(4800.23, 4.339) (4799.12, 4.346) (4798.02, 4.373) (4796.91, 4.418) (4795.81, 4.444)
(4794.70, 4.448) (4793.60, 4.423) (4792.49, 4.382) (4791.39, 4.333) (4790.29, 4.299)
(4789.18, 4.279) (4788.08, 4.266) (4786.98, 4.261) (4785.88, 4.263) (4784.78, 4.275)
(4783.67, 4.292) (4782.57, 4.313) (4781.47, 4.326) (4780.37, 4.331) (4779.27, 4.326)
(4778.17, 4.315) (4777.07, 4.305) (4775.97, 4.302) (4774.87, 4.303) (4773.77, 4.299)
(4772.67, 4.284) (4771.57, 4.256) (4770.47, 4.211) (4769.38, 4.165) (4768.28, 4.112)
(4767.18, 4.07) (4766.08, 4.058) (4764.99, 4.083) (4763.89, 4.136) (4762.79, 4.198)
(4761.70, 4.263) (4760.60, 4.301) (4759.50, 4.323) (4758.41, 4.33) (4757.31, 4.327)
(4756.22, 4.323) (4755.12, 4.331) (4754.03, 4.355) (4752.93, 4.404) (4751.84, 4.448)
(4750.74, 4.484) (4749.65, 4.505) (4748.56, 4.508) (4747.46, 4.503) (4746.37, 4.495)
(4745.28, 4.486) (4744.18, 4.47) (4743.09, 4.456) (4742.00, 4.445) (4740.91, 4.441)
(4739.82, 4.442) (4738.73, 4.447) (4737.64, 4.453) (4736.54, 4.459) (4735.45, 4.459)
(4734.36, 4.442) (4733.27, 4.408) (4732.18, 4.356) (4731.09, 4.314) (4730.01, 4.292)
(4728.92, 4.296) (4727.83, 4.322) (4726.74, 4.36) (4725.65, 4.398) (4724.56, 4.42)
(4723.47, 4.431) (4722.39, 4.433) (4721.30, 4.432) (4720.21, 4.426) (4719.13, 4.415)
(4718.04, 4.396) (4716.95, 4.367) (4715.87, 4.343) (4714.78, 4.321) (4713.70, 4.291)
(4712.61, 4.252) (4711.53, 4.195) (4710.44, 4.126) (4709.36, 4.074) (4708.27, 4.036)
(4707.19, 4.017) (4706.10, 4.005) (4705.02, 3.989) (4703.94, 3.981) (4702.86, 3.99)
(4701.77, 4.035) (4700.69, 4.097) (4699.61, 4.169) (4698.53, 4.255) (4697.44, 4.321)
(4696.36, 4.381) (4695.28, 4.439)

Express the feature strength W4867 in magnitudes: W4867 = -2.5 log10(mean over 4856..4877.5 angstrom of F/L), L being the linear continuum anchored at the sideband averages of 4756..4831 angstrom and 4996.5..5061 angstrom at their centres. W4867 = 0.14 mag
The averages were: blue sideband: 4.34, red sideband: 4.06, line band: 3.74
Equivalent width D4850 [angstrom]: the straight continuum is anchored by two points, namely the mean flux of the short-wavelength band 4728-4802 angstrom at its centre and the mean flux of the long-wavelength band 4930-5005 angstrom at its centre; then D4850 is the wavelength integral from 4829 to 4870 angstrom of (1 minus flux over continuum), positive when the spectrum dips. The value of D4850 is 2.6 angstrom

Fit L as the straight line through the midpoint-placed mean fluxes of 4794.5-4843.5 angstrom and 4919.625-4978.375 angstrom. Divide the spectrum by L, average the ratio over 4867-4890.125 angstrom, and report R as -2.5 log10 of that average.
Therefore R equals 0.06 mag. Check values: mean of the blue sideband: 4.37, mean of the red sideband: 4.19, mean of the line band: 4.07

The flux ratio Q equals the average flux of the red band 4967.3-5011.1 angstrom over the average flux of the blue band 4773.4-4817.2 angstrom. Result 0.95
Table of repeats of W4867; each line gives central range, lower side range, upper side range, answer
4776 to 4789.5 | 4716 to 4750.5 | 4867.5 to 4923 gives 0.01 mag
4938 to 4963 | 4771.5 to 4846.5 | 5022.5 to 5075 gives 0.02 mag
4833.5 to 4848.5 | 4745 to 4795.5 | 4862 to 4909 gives -0.01 mag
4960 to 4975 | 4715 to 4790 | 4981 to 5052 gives -0.05 mag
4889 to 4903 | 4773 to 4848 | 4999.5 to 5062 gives -0.01 mag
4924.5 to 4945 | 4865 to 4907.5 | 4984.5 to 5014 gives -0.03 mag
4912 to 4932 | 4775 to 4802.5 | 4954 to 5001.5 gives 0.03 mag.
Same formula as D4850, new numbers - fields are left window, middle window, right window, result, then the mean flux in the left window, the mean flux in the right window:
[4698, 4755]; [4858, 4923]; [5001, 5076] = 2.2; 4.33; 4.07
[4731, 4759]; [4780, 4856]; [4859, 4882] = -4.6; 4.43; 3.83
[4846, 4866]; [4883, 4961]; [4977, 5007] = -4.5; 3.82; 4.09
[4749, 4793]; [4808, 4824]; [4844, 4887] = -1.2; 4.29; 3.95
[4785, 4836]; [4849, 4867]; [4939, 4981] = 2.4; 4.38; 4.21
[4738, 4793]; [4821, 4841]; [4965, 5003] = -0.1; 4.32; 4.18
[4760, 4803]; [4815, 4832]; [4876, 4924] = -0.5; 4.29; 4.18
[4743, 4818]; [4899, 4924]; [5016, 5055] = 0.2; 4.35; 4.07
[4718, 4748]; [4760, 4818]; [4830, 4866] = -1.5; 4.42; 4.01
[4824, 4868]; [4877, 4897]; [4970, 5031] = -0.6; 4.04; 4.08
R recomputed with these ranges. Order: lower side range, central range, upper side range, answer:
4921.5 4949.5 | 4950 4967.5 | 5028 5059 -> 0.02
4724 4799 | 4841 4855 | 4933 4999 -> 0.02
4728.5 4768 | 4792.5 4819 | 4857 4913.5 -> -0.05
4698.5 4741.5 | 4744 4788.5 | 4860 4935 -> -0.02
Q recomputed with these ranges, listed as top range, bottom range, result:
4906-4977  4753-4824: 0.96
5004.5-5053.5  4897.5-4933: 0.96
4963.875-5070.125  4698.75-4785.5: 0.96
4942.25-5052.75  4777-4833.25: 0.94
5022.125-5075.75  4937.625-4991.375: 0.99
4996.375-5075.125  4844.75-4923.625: 1.00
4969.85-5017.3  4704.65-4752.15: 0.94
